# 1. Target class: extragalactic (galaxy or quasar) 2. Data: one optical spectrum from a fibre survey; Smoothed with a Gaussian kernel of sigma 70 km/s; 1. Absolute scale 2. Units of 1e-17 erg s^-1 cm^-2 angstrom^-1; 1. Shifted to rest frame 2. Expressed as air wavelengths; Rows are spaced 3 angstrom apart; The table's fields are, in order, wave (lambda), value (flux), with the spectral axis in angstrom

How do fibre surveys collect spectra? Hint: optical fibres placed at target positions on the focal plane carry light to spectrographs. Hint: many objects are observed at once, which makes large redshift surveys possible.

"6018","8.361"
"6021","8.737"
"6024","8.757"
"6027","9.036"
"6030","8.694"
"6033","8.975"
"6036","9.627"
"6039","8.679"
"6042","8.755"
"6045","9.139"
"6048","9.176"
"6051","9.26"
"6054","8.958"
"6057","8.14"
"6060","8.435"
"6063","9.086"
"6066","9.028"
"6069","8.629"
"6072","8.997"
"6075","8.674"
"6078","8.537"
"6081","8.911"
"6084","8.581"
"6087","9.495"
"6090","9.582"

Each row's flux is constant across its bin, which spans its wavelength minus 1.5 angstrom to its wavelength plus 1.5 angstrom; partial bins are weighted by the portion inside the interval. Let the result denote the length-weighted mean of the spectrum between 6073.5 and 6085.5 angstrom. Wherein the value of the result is 8.68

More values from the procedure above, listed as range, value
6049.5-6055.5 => 9.11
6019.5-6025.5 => 8.75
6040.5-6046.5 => 8.95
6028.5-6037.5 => 9.1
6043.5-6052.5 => 9.19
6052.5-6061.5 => 8.51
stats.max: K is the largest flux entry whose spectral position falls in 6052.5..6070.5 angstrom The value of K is 9.086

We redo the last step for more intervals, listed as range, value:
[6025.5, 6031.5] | 9.036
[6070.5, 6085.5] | 8.997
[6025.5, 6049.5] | 9.627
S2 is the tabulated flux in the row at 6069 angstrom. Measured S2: 8.629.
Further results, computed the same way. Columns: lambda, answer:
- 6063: 9.086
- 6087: 9.495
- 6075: 8.674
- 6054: 8.958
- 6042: 8.755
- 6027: 9.036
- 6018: 8.361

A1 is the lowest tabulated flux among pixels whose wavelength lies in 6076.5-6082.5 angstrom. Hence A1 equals 8.537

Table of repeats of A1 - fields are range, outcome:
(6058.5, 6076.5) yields 8.435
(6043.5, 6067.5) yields 8.14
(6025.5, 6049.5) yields 8.679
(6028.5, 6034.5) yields 8.694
